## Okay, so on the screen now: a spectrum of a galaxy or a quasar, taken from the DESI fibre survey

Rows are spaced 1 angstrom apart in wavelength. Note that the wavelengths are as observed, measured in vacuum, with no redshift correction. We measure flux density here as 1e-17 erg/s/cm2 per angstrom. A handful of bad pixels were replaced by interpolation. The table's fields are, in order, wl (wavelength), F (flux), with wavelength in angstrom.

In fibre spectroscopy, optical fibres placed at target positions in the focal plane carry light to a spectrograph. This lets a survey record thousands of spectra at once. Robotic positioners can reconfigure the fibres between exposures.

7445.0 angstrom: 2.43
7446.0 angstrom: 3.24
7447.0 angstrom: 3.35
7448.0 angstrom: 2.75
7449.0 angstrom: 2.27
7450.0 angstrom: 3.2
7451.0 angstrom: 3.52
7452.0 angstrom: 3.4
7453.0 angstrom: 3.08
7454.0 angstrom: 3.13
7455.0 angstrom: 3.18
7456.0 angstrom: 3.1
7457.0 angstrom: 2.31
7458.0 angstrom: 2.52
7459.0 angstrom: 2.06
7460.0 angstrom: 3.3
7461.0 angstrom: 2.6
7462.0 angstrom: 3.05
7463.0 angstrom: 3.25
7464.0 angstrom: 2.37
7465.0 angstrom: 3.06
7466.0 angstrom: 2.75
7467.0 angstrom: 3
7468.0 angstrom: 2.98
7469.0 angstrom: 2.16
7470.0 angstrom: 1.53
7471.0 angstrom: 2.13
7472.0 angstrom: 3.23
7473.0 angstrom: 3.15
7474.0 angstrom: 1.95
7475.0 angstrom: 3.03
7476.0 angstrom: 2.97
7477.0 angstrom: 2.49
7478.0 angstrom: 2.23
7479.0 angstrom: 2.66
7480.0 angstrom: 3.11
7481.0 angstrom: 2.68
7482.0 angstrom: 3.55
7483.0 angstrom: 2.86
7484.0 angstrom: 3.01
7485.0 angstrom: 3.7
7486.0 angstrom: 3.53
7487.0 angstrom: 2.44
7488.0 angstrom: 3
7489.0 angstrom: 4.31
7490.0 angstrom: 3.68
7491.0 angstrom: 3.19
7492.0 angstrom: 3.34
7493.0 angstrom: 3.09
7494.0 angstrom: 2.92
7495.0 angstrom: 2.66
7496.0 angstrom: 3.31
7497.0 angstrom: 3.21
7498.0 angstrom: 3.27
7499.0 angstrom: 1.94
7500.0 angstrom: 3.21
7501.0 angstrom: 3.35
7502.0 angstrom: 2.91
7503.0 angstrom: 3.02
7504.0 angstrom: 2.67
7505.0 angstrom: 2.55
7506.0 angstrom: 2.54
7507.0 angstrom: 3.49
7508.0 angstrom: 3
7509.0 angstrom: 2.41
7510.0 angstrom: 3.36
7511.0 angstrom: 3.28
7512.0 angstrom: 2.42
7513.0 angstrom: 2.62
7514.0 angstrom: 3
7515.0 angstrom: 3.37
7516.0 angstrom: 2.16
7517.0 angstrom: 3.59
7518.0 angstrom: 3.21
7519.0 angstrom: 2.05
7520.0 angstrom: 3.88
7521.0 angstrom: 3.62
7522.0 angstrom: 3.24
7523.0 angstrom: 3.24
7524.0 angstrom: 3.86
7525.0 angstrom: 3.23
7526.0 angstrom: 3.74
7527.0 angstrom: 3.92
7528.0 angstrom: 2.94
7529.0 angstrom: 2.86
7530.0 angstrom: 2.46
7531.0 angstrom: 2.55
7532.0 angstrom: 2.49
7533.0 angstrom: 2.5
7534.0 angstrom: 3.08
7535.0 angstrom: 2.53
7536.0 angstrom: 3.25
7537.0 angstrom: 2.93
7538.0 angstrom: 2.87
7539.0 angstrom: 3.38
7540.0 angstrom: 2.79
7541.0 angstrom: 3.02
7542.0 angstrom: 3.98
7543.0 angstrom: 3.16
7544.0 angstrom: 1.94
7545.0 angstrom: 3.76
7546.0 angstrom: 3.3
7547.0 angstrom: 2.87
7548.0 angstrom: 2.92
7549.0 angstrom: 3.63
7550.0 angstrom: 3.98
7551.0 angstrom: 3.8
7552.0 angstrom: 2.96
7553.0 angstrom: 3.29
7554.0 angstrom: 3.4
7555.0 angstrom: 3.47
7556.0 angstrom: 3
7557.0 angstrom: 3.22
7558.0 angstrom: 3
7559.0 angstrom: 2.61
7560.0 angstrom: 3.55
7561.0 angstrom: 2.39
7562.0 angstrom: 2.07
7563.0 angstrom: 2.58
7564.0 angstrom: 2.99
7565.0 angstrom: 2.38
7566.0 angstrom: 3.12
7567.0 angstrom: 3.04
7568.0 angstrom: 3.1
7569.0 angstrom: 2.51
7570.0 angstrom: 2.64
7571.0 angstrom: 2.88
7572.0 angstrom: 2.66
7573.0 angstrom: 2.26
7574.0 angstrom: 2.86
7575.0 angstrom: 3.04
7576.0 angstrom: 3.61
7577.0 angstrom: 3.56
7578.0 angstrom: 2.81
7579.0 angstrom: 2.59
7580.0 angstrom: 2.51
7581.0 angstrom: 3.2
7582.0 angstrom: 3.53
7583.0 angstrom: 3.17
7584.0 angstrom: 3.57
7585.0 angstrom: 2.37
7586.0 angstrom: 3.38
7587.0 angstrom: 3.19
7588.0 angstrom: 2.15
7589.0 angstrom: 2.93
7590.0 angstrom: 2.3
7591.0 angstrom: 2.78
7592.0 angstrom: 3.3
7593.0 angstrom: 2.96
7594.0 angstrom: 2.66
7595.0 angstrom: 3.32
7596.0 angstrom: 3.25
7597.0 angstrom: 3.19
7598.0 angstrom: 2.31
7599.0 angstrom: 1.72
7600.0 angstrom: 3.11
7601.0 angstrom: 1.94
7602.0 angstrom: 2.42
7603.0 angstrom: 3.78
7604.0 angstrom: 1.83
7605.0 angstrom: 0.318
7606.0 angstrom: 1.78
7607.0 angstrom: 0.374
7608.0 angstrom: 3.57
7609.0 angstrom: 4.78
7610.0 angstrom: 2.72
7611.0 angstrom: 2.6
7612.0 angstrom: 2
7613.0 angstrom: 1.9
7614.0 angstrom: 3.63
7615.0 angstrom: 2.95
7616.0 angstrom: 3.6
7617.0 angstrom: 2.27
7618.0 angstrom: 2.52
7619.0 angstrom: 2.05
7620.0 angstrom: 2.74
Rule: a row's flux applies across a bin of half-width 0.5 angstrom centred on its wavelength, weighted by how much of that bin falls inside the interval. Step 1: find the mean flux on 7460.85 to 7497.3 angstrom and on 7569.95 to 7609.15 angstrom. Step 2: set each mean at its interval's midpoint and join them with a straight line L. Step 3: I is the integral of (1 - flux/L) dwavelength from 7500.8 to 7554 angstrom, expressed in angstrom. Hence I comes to -4.3 angstrom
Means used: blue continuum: 2.93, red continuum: 2.75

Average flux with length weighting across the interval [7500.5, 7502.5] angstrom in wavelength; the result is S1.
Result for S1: 3.13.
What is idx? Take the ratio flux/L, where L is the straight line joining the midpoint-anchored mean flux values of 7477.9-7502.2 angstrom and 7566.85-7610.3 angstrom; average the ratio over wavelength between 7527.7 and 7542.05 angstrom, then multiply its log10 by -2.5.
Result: 0.03 mag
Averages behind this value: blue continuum 3.1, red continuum 2.77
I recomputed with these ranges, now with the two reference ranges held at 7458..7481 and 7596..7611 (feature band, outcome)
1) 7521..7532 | -2.6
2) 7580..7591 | -2.1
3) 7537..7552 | -3.9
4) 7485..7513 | -4.4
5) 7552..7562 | -2.0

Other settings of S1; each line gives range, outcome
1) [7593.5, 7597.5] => 3.1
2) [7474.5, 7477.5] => 2.83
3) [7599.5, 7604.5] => 2.62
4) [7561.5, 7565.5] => 2.5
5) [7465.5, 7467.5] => 2.88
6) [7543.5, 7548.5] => 2.96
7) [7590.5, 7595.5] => 3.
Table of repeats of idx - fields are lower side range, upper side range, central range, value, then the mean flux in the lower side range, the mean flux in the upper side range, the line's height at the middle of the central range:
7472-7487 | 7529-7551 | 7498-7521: 0.02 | 2.92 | 3.03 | 2.97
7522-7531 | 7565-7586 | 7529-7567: 0.04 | 3.24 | 2.95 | 3.11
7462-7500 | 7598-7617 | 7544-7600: -0.14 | 2.92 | 2.49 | 2.61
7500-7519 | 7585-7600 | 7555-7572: 0.01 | 2.93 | 2.81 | 2.85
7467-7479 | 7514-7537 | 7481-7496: -0.19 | 2.56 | 3.08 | 2.71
